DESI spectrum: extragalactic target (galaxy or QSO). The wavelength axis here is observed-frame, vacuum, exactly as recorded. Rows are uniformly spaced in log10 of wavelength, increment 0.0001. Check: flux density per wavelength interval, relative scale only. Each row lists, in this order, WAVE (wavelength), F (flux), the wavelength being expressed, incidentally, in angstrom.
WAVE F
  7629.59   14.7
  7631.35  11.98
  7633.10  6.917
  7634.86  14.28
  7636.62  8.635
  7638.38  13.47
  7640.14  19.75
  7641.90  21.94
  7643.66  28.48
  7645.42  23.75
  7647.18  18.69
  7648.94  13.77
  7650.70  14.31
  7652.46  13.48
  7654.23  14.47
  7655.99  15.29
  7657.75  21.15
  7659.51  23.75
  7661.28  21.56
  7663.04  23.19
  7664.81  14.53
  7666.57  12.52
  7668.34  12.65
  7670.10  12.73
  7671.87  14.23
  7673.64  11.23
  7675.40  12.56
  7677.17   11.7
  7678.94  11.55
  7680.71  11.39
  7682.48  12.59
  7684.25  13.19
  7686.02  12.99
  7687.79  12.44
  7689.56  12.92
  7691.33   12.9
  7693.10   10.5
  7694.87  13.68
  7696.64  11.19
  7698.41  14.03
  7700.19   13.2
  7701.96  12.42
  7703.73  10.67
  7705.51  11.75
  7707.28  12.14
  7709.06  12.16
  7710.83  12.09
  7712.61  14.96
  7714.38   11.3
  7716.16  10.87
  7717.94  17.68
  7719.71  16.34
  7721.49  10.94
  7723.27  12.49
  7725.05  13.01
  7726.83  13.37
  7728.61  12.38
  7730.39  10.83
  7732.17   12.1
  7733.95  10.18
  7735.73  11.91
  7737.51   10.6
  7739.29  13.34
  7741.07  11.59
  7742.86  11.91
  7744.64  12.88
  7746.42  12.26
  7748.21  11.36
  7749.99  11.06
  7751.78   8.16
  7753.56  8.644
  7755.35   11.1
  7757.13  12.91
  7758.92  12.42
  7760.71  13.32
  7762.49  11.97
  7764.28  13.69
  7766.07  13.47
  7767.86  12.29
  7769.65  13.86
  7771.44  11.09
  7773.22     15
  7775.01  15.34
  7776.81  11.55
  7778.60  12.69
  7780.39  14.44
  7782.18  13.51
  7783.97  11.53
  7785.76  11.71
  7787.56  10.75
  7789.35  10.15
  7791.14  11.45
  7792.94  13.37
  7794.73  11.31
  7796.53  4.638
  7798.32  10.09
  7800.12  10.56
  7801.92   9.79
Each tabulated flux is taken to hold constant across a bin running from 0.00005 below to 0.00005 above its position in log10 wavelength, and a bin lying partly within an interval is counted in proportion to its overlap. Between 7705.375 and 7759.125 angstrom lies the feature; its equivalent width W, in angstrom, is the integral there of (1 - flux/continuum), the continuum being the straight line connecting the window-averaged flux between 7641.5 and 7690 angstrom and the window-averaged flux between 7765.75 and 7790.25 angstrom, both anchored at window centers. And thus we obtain 7.1 angstrom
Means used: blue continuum 15.8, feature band 12.1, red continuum 12.7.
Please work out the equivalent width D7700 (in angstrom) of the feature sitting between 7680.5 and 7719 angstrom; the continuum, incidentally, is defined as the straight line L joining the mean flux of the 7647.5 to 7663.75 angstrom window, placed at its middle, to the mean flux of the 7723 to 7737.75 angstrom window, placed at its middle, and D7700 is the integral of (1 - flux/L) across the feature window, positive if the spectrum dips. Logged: 4.4 angstrom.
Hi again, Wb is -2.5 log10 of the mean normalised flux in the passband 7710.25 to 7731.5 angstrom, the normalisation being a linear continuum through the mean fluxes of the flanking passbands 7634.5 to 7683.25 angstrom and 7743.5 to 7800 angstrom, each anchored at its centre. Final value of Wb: 0.06 mag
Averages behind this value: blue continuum 16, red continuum 11.9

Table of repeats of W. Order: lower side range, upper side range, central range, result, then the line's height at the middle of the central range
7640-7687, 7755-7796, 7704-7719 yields 1.8 angstrom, 14.6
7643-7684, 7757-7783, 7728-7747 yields 3.0 angstrom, 14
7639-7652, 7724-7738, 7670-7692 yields 5.3 angstrom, 16.5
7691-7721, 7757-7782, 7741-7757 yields 2.4 angstrom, 13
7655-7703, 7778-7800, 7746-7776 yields -0.7 angstrom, 12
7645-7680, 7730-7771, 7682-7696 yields 1.9 angstrom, 14.6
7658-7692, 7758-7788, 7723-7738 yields 1.8 angstrom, 13.5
